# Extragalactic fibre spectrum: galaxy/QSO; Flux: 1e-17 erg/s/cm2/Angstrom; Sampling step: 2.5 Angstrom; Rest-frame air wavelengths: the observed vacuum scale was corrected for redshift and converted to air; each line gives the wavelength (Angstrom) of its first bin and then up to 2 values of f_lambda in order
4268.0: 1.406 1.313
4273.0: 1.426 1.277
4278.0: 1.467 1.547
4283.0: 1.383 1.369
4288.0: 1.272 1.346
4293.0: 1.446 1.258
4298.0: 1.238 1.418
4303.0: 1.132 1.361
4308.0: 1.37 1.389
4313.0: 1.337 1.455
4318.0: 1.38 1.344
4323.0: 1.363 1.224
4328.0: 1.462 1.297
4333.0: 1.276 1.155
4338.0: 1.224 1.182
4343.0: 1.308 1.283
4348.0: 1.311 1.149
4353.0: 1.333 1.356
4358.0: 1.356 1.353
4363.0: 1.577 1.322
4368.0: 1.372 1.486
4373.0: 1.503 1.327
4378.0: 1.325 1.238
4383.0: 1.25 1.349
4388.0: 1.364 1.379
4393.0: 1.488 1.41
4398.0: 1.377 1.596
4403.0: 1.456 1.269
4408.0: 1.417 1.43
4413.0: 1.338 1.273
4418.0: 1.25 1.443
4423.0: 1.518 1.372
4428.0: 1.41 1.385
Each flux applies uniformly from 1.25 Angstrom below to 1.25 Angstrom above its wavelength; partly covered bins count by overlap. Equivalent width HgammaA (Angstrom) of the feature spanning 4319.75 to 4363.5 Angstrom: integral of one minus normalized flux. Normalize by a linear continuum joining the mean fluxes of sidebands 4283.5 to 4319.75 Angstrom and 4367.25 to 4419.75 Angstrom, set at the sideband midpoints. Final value 1.7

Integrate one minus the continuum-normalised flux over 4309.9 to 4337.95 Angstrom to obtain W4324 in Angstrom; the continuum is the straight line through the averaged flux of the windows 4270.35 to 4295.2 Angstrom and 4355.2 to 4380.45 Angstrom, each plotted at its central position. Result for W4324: 1.18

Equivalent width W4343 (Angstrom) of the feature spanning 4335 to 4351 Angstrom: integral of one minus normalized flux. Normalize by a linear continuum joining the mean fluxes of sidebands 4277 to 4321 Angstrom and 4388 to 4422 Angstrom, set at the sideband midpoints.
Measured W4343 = 1.6 Angstrom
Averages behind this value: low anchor 1.36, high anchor 1.39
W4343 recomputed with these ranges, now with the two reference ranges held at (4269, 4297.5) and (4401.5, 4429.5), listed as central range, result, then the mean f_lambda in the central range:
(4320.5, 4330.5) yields 0.2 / 1.34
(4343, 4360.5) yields 0.9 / 1.3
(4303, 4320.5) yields 0.1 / 1.36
